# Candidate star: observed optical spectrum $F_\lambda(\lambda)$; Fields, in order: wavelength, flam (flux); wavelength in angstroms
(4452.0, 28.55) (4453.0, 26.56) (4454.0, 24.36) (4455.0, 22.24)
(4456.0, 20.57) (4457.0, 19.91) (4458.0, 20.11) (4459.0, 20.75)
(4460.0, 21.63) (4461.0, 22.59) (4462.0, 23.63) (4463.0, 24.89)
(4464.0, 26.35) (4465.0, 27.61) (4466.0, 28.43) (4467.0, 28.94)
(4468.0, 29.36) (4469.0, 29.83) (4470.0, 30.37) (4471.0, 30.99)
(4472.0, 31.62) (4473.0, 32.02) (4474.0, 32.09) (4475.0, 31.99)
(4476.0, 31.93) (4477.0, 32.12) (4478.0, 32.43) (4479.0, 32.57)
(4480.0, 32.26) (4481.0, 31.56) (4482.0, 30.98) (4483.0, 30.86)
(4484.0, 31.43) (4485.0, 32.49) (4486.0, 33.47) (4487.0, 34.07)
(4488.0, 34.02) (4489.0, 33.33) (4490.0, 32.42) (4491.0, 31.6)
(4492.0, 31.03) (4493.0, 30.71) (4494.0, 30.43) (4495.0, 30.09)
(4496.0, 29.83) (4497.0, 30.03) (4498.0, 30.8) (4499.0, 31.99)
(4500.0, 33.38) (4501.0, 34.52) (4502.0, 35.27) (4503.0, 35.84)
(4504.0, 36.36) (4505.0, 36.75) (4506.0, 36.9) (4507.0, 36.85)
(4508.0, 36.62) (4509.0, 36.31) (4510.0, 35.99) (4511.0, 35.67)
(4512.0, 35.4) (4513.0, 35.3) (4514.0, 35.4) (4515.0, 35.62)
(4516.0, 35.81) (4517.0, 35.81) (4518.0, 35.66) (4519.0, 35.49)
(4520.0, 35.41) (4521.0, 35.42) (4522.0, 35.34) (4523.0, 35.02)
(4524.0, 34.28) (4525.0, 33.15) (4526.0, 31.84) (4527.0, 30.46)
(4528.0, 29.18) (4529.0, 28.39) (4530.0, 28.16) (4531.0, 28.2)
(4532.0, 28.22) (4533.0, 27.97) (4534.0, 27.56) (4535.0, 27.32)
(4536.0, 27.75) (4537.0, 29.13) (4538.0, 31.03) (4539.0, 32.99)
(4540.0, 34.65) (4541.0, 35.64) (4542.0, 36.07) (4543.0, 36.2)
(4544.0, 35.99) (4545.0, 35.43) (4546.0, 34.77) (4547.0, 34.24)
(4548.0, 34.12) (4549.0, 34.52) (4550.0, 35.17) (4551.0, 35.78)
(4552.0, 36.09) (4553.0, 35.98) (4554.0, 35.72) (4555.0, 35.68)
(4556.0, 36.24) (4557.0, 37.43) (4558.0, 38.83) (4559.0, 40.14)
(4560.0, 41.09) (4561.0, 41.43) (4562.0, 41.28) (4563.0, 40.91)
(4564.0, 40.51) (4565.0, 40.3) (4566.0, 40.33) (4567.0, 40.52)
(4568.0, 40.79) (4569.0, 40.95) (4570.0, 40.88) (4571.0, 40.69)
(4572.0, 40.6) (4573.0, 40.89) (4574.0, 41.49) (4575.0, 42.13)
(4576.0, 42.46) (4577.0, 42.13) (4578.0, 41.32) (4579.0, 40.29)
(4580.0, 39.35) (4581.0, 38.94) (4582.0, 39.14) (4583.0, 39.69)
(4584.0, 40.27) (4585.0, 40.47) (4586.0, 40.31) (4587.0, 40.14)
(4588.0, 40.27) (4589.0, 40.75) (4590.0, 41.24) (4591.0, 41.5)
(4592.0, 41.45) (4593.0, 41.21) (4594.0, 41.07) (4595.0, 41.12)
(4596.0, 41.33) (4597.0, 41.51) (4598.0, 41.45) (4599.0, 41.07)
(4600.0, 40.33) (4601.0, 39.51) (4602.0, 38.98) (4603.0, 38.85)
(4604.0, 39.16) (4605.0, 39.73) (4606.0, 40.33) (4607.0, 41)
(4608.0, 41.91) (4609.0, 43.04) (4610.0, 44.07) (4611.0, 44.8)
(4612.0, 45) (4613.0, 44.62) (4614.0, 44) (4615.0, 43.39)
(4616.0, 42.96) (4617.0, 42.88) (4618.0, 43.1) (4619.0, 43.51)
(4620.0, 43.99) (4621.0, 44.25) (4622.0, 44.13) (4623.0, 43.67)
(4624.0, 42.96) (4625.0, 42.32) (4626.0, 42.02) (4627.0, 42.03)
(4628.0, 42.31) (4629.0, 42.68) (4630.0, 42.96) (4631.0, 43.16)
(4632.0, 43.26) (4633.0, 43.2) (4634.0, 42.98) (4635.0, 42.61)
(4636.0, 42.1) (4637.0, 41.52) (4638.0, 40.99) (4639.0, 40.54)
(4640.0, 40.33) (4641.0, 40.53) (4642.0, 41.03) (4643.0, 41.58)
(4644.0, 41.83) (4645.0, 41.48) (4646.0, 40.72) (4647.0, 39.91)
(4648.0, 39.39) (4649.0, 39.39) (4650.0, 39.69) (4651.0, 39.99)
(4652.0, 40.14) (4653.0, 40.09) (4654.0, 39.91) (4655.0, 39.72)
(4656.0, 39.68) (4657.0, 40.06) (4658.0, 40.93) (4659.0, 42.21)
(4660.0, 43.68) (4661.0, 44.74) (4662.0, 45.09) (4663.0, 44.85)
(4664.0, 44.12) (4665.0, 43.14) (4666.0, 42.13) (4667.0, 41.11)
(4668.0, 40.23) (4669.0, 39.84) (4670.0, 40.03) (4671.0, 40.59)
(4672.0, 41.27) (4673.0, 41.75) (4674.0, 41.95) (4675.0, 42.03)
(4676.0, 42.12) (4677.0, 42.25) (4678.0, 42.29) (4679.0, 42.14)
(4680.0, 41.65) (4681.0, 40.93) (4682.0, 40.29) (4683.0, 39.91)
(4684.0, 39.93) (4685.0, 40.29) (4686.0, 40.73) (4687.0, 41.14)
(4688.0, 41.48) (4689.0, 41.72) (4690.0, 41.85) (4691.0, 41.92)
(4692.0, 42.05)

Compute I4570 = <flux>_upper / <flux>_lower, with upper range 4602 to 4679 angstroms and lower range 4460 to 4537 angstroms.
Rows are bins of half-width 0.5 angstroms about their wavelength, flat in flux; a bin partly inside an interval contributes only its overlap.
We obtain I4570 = 1.3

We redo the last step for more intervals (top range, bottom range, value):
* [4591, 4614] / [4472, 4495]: 1.30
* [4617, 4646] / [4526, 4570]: 1.21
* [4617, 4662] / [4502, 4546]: 1.24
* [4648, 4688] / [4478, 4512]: 1.24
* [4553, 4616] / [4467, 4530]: 1.23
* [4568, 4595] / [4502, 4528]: 1.16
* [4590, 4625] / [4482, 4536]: 1.28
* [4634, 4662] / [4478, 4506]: 1.26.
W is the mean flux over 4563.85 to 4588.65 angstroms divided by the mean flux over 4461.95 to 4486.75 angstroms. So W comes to 1.3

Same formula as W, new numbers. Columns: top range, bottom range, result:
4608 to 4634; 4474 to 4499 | 1.36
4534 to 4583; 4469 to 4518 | 1.13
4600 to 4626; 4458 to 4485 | 1.46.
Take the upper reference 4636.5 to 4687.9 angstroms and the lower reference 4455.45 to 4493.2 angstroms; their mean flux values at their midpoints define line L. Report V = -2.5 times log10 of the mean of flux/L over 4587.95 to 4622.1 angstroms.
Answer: -0.12 mag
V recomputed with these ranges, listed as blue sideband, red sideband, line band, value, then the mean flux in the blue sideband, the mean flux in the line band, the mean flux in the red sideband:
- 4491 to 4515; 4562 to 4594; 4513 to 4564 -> 0.09 mag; 34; 34.4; 40.7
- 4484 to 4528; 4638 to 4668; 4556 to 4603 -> -0.08 mag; 33.9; 40.6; 41.3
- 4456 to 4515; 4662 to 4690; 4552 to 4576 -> -0.12 mag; 31.2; 39.8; 41.5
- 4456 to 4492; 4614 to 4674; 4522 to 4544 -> 0.08 mag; 29.3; 31.3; 41.9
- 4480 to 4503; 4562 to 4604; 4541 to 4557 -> 0.06 mag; 32.1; 35.5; 40.7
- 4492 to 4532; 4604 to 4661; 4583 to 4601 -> -0.05 mag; 33.6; 40.8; 42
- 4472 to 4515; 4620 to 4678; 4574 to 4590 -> -0.07 mag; 33.2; 40.6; 41.8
